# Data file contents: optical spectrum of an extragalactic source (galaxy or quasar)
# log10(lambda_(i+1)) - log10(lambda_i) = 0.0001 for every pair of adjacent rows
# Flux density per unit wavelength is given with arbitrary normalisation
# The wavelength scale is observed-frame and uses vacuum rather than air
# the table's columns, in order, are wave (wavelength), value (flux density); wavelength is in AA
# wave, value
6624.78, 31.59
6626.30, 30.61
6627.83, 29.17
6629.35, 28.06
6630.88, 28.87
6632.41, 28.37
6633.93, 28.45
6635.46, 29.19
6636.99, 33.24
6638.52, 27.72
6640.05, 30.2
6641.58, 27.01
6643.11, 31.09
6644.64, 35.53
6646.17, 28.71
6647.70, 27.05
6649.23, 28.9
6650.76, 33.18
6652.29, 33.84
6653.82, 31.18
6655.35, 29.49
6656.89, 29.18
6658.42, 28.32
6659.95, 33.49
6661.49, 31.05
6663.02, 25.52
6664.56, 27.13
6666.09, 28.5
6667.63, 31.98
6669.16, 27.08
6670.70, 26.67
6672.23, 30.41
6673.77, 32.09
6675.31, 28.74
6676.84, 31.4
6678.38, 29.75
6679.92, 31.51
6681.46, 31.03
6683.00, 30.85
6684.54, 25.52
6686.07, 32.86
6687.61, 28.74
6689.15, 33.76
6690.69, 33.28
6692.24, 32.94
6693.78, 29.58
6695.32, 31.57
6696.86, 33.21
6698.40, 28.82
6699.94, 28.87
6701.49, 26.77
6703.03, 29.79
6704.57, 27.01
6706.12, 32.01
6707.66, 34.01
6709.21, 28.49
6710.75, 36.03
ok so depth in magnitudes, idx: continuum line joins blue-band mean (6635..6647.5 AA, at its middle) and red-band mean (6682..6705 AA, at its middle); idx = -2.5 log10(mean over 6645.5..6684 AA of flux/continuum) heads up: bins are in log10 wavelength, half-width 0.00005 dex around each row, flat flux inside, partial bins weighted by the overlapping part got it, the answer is 0.01 mag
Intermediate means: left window 30.2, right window 30.3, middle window 29.9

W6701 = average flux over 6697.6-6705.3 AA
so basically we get 28.3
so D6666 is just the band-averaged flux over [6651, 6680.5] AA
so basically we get 29.9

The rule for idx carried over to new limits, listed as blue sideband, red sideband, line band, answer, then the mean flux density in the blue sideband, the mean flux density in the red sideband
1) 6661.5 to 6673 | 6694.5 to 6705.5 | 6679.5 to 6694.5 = -0.071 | 28.4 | 29.5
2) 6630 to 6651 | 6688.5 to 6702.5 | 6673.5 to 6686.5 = 0.010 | 29.7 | 30.9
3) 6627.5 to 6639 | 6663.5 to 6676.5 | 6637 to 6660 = -0.044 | 29.2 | 29.1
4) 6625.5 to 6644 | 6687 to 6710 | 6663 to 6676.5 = 0.041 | 29.4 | 30.6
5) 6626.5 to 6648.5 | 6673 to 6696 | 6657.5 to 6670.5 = 0.046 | 29.5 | 30.9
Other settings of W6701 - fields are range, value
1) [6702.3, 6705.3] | 28.4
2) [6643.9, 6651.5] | 30.7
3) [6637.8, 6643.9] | 29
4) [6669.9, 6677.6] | 29.9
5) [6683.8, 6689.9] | 30.3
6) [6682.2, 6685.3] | 28.2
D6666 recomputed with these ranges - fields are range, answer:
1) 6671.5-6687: 30.4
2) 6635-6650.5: 30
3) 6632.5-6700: 30.2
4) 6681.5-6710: 30.5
